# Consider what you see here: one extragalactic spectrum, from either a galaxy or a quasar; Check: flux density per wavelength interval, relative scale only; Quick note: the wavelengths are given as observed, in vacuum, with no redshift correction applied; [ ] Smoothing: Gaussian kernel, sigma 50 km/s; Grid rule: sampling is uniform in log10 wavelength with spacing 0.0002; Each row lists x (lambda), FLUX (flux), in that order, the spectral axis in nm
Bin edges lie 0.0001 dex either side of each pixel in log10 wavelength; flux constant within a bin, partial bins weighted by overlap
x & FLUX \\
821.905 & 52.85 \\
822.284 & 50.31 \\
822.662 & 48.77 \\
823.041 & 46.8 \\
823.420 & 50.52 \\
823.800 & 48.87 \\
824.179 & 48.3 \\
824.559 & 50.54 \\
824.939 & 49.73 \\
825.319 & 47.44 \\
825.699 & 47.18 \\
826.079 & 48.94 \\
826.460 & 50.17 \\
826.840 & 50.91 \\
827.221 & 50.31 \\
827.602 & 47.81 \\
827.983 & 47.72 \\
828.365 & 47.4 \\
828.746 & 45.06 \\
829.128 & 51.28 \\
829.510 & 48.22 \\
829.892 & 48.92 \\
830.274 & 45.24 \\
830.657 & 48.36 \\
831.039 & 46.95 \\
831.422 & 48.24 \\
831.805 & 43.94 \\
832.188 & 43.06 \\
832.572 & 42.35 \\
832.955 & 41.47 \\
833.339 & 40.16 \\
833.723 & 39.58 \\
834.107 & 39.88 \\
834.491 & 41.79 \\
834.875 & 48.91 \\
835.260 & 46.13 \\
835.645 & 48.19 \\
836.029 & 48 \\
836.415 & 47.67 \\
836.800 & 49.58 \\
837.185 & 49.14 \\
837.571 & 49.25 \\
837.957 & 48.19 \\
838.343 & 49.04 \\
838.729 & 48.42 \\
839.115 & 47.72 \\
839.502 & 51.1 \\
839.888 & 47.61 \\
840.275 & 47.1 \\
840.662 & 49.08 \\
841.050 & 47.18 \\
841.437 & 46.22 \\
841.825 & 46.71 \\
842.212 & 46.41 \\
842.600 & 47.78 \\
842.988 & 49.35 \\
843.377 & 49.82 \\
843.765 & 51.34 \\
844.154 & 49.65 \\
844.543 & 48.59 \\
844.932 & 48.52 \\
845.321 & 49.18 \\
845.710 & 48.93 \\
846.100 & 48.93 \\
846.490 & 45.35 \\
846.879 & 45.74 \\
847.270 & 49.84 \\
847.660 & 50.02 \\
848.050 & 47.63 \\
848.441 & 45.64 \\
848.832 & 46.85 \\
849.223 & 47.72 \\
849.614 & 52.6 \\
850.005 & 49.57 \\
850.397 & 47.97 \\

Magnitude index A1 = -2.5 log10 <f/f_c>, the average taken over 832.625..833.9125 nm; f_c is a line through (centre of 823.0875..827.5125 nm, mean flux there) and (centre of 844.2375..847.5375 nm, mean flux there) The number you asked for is 0.20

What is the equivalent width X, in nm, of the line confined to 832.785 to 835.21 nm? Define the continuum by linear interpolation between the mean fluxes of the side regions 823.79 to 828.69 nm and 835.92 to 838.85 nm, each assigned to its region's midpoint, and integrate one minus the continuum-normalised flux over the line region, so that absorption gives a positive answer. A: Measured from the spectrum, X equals 0.323 nm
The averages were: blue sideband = 48.8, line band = 42.2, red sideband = 48.7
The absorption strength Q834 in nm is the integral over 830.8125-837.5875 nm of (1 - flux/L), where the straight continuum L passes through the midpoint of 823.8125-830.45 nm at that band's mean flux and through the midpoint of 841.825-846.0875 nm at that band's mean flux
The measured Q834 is 0.49 nm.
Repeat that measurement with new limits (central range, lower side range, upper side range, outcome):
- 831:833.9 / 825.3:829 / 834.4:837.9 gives 0.30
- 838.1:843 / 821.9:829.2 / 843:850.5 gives 0.08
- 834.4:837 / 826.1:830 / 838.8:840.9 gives 0.06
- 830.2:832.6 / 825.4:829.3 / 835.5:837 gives 0.14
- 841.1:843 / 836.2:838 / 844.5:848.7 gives 0.05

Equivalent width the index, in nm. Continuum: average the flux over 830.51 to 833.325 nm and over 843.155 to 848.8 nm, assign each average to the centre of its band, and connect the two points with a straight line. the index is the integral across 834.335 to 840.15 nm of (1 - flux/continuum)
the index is -0.26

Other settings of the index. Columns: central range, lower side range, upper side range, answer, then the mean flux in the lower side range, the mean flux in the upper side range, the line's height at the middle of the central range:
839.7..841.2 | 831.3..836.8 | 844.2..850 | -0.05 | 44.4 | 48.3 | 46.3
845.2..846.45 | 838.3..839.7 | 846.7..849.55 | -0.01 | 49.1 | 47.9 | 48.2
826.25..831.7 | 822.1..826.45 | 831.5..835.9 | -0.25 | 48.9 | 43.4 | 46.2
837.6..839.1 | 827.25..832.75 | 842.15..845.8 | -0.01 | 46.9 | 49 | 48.2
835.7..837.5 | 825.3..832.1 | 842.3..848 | -0.01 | 47.9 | 48.7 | 48.3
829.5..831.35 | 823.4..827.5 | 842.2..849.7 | 0.06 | 49.3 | 48.5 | 49.1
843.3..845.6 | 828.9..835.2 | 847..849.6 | -0.10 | 44.9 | 48.2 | 47.4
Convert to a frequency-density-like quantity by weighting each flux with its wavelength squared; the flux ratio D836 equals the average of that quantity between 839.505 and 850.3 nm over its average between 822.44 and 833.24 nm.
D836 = 1.1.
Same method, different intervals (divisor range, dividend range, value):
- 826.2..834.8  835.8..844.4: 1.08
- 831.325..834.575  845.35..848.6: 1.18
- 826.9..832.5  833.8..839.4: 1.01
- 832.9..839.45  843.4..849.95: 1.08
